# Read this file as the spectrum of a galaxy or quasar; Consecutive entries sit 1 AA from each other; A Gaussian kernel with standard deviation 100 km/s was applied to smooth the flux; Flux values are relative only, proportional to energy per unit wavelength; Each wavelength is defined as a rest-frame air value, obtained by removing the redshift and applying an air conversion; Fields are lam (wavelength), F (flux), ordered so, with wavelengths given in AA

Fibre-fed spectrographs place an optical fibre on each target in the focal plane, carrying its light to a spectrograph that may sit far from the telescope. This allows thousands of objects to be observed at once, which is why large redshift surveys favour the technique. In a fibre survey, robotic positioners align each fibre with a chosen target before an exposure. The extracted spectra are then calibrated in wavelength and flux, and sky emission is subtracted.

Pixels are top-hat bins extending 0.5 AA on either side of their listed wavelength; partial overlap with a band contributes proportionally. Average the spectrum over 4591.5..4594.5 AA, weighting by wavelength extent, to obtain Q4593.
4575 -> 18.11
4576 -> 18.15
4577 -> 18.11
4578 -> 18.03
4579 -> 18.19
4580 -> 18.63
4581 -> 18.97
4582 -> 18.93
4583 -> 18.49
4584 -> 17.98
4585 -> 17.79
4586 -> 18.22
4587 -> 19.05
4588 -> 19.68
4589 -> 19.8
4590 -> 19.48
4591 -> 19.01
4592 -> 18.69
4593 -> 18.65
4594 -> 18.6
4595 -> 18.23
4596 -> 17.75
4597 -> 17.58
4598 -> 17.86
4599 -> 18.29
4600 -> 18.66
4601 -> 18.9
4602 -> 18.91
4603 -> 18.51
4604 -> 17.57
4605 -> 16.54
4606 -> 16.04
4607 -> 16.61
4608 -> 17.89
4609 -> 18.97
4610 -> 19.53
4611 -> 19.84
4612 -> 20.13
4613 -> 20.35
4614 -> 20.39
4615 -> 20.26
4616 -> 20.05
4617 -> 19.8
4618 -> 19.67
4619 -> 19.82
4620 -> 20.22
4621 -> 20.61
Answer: 18.6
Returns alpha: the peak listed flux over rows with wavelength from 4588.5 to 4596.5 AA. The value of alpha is 19.8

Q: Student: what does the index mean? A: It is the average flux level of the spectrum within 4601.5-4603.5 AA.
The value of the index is 18.7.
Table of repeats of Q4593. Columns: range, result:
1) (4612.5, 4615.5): 20.3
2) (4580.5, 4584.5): 18.6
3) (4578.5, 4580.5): 18.4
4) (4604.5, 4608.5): 16.8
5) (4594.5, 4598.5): 17.9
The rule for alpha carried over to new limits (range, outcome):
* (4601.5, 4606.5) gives 18.91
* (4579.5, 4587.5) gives 19.05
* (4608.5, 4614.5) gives 20.39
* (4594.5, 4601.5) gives 18.9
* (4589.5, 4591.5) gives 19.48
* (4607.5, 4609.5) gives 18.97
